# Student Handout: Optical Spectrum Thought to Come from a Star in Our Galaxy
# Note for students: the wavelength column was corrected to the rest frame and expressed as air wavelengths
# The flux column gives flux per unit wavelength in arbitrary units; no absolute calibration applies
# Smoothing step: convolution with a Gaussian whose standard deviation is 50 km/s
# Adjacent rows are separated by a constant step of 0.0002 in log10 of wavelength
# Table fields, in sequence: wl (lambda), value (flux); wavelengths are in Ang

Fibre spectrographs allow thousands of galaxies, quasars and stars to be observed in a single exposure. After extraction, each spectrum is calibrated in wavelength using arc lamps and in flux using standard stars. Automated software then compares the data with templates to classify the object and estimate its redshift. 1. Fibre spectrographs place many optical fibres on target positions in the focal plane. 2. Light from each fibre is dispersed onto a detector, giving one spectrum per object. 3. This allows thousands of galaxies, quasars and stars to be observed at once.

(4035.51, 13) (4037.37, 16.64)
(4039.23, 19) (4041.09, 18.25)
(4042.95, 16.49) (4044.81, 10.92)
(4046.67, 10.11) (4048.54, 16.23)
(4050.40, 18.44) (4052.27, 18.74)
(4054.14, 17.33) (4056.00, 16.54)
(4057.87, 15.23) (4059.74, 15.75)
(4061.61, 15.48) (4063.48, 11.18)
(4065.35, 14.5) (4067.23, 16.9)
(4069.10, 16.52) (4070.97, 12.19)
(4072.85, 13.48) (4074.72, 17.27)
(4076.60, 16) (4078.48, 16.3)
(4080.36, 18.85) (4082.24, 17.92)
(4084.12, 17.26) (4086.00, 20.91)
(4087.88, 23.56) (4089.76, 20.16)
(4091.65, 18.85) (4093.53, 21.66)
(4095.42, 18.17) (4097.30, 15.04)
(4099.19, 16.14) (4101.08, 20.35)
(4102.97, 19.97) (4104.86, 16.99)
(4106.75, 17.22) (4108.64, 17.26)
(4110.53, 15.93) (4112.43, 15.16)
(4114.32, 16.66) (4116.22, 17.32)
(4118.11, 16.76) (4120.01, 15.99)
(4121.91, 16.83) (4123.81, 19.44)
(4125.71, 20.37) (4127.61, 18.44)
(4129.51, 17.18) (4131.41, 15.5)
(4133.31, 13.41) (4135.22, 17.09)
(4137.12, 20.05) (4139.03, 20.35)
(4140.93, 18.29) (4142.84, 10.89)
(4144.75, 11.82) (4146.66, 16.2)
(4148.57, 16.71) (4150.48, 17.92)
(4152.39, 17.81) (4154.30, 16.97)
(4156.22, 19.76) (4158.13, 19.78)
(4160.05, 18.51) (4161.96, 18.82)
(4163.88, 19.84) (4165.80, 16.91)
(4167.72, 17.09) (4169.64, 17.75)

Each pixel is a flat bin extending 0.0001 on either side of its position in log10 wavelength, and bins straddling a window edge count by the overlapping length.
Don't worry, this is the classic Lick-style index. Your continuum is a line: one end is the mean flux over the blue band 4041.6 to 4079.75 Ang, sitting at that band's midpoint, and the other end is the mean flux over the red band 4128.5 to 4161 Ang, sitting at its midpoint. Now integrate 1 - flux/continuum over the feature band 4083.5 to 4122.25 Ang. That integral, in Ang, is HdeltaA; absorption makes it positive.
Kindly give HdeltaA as -4.5 Ang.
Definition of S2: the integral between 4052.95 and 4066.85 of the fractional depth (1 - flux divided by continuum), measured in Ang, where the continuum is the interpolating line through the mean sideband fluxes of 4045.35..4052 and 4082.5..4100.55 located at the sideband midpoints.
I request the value 0.7 Ang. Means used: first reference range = 15.1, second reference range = 19.1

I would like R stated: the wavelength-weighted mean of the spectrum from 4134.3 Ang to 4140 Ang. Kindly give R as 19.2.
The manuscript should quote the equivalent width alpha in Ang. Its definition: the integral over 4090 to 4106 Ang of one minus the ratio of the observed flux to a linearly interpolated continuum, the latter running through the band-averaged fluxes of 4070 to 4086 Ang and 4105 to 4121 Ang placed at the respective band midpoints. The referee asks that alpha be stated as -1.89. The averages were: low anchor 16.4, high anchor 16.6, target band 18.5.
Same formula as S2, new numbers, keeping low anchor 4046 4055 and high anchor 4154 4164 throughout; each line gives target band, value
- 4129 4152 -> 2.77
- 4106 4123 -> 1.25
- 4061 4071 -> 1.24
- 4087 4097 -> -1.60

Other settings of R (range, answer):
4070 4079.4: 15.1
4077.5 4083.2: 17.7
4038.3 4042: 18.6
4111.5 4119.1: 16.5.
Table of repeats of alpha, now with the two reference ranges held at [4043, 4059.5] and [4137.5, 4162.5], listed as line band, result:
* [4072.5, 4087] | -1.3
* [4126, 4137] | 0.1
